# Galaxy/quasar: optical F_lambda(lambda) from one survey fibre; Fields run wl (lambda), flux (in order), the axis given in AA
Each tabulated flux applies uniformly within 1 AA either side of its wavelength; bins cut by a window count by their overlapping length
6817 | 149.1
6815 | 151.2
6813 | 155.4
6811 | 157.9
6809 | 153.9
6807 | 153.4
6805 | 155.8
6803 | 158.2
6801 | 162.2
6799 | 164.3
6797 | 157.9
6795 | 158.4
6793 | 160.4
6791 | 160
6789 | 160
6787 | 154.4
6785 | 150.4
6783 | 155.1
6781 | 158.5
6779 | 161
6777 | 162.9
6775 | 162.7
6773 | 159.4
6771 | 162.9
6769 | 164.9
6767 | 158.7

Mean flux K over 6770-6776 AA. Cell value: 162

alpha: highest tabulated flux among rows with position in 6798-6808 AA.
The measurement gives 164.3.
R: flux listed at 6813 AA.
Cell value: 155.4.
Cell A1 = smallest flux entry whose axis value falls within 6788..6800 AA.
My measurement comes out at 157.9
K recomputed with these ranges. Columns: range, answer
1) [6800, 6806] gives 159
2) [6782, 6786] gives 153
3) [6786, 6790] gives 157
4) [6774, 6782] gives 161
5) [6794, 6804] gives 160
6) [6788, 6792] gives 160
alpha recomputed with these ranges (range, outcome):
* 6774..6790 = 162.9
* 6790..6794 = 160.4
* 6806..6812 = 157.9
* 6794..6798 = 158.4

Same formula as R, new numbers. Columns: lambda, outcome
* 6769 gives 164.9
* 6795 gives 158.4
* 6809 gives 153.9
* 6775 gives 162.7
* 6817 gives 149.1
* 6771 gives 162.9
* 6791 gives 160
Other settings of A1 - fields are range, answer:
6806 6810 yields 153.4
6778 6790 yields 150.4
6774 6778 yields 162.7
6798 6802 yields 162.2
